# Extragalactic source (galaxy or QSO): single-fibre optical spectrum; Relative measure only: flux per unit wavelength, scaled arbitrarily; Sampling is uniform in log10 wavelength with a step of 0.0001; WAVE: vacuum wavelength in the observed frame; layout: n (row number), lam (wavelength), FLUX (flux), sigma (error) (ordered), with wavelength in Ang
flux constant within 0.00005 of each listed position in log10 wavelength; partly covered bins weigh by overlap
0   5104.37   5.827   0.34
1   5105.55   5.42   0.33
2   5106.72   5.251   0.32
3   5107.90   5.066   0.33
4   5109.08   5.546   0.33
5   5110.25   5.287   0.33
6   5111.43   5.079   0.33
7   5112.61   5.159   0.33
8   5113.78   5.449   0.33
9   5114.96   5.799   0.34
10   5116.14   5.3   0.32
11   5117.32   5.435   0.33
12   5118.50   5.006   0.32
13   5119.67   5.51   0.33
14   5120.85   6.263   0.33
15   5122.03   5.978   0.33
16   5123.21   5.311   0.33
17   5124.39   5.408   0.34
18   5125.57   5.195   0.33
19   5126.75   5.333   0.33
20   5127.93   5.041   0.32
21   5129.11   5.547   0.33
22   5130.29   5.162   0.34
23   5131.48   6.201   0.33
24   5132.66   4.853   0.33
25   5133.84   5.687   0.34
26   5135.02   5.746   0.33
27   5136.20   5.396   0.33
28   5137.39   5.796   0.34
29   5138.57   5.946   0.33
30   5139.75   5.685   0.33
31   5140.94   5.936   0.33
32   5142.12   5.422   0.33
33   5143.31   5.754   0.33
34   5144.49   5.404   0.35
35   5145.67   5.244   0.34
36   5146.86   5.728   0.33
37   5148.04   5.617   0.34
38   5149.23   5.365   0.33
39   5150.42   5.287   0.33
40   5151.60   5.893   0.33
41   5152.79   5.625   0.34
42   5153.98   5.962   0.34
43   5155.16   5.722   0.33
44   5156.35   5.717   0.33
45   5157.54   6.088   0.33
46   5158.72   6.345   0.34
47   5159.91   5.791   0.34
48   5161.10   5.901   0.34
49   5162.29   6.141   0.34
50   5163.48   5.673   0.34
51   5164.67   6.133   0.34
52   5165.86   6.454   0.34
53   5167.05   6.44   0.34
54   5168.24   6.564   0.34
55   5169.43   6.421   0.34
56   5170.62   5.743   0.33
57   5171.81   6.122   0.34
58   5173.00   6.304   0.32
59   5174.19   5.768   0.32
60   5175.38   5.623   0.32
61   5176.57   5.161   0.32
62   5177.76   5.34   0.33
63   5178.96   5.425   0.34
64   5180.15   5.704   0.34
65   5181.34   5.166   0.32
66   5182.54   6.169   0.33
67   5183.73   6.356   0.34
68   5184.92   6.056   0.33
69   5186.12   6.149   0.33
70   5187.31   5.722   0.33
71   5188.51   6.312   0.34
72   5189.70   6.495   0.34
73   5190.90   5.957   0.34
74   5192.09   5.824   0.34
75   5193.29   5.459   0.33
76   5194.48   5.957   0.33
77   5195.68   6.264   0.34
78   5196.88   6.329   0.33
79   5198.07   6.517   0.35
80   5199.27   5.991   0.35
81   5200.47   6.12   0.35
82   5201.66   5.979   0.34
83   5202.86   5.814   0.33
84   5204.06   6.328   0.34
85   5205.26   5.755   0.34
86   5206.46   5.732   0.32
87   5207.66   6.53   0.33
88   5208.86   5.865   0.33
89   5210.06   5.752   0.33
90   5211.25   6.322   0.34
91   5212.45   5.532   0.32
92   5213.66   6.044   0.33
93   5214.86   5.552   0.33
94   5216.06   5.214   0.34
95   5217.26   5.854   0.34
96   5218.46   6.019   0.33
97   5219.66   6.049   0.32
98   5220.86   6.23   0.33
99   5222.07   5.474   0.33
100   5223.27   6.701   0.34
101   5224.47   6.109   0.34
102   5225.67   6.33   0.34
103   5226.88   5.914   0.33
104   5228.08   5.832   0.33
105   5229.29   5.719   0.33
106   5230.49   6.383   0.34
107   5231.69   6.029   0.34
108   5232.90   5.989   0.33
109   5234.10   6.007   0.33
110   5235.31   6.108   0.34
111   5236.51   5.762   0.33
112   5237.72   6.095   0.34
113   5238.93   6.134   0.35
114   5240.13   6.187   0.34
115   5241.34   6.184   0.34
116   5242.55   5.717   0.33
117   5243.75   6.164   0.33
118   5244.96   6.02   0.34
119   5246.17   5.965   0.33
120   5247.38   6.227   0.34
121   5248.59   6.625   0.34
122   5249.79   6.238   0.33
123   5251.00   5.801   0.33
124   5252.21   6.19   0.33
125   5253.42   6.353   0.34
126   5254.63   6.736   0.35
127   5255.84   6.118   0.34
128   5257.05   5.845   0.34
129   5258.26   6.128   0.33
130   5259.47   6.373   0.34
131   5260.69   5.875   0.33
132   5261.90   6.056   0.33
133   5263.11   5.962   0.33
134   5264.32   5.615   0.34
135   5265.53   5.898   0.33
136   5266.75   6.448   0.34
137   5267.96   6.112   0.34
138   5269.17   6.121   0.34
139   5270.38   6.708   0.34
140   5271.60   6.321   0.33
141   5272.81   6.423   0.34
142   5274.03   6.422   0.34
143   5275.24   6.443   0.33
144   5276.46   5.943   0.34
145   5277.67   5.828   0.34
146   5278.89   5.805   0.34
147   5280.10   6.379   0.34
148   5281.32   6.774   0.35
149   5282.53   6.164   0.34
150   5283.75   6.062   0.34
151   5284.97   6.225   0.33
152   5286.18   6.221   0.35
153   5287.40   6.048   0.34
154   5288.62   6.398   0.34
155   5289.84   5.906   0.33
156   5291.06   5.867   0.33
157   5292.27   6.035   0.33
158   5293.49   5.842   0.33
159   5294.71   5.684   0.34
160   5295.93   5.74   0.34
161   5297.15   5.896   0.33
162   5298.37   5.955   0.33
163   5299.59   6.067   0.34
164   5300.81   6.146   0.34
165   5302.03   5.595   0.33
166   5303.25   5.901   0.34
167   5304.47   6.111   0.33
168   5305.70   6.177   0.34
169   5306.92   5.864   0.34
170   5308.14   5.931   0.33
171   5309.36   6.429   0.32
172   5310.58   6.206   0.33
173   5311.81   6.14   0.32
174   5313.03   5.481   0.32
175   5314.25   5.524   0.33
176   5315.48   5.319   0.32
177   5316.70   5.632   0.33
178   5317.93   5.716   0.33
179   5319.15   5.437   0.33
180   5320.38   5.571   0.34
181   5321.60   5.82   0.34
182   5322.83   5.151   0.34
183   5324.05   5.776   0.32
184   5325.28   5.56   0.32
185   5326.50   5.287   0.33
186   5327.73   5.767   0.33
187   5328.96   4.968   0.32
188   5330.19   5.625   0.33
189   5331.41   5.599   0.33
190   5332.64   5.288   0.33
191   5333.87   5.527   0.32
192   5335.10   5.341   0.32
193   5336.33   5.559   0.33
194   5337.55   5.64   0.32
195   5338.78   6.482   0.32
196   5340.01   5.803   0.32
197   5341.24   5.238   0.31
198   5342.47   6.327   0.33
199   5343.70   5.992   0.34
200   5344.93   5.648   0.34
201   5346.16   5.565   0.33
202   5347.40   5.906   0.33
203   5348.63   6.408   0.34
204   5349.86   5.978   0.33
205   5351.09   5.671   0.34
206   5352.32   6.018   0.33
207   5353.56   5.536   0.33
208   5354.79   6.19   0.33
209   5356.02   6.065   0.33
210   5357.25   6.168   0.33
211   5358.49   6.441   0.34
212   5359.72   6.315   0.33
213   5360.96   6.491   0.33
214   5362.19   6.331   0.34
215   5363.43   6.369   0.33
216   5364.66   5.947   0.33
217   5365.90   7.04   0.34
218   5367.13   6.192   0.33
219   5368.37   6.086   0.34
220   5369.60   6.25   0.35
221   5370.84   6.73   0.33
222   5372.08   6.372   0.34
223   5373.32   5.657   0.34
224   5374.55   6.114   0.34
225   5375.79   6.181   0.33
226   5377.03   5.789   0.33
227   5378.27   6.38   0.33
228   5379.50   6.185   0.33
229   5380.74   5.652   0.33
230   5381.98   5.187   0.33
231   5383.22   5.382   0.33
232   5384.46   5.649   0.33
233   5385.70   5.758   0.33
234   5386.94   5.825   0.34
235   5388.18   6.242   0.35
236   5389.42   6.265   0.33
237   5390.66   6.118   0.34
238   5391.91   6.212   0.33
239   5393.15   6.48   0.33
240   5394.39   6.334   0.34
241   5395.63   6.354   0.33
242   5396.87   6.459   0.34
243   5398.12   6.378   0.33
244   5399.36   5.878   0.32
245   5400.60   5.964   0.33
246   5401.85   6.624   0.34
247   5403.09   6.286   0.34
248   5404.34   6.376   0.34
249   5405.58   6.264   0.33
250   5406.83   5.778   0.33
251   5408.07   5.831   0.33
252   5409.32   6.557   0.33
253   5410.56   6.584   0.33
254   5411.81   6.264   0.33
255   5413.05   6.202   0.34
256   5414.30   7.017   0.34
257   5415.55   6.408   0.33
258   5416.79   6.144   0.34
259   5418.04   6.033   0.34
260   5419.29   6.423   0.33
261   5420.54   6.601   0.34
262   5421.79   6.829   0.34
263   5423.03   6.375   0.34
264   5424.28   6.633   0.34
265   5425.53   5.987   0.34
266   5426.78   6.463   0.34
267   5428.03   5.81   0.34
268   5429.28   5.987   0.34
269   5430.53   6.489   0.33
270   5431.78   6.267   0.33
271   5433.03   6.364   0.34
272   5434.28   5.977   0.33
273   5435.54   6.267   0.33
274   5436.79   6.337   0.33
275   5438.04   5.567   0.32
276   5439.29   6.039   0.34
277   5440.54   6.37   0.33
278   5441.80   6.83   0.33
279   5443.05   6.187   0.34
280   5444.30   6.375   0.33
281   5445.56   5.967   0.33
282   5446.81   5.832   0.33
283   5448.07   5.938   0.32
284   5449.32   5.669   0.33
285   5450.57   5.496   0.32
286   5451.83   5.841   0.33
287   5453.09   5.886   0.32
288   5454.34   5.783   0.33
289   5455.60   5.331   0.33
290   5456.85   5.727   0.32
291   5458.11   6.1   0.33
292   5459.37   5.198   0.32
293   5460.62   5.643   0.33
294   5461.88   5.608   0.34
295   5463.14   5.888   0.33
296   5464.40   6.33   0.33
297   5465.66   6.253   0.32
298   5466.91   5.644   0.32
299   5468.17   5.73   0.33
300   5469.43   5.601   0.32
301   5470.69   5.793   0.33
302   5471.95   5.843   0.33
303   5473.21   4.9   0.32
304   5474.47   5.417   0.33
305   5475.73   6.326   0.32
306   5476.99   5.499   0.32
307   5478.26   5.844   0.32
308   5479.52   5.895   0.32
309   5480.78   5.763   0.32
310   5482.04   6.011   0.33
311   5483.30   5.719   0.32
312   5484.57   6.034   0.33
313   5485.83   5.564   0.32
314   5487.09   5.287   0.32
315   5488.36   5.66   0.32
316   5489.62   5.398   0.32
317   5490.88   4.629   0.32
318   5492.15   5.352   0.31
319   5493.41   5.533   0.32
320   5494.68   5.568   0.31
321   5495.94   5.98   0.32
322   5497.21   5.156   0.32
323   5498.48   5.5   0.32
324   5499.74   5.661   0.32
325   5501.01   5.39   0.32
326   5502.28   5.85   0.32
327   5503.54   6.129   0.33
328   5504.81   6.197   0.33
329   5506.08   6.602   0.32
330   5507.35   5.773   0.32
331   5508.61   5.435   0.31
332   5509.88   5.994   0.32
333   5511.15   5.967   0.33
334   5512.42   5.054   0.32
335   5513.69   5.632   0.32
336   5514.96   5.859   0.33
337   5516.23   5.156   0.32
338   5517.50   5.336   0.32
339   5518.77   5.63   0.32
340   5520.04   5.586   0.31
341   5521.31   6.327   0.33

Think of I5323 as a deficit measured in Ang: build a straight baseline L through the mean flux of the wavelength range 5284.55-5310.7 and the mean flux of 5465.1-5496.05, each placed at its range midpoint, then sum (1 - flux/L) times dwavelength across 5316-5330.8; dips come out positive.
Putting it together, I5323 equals 1.1 Ang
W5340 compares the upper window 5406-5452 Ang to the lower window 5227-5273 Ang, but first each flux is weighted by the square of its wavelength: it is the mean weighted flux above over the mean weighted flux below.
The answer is 1.1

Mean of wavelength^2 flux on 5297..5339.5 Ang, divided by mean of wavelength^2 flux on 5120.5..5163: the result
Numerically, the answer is 1.1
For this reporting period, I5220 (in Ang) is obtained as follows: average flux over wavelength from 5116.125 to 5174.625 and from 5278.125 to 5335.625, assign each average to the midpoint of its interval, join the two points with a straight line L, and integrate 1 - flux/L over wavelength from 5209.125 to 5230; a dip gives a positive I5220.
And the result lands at -0.5 Ang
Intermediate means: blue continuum 5.73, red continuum 5.83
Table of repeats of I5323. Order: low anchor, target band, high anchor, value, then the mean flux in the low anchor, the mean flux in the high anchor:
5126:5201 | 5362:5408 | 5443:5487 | -2.7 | 5.83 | 5.78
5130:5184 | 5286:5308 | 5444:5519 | -0.8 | 5.78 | 5.7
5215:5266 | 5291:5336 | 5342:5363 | 2.5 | 6.05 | 6.06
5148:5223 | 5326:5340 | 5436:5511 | 0.7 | 5.93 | 5.78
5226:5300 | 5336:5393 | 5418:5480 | 0.0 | 6.1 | 5.98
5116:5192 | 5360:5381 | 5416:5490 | -1.2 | 5.75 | 5.95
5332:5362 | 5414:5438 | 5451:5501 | -2.3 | 5.91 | 5.66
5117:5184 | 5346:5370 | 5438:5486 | -1.5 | 5.72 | 5.84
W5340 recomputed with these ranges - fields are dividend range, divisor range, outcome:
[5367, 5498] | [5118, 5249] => 1.12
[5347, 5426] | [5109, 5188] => 1.19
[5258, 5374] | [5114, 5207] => 1.09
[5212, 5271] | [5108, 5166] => 1.12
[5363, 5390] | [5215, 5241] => 1.07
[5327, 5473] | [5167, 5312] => 1.06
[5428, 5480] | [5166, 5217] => 1.09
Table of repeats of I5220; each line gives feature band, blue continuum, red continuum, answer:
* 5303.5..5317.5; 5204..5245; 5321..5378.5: 0.1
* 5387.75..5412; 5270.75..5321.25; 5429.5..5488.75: -1.4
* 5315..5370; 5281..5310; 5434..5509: 1.1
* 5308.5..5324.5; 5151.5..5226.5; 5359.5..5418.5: 1.0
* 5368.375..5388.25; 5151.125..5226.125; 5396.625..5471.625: 0.4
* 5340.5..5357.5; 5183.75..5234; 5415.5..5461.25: 0.4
